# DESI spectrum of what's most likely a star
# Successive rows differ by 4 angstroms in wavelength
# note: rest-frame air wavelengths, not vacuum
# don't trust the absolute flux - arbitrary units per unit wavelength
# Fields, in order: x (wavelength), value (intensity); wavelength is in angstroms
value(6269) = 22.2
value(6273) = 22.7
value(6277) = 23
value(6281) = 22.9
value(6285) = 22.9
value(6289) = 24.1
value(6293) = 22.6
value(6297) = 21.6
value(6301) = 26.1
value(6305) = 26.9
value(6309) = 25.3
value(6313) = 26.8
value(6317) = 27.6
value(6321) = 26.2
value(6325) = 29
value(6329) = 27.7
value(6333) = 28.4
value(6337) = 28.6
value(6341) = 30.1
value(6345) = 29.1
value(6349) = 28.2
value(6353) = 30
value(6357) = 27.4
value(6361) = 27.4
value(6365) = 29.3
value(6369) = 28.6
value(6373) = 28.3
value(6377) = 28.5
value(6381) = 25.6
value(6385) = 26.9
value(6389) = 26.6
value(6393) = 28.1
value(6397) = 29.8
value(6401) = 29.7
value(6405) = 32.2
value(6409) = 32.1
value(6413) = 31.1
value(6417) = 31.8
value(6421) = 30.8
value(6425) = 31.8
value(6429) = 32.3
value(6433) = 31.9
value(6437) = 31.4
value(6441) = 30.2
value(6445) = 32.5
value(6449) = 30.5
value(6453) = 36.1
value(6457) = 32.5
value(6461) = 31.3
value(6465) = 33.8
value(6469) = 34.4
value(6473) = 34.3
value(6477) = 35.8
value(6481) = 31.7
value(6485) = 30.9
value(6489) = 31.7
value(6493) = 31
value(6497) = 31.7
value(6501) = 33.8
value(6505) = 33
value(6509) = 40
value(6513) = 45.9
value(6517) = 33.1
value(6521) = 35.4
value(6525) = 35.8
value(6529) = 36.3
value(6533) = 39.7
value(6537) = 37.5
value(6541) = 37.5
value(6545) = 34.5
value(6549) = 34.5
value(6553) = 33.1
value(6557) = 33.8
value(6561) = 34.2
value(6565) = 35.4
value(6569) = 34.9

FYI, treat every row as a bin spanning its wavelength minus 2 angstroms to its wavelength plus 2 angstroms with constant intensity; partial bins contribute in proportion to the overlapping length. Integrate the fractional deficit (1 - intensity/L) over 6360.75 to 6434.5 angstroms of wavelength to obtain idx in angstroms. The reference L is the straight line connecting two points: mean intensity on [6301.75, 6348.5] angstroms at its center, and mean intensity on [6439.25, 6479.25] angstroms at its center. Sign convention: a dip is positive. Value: 2.5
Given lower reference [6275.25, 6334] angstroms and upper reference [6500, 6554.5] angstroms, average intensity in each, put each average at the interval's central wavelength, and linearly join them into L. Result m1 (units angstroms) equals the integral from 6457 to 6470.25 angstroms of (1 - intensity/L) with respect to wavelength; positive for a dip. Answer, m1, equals 0.1 angstroms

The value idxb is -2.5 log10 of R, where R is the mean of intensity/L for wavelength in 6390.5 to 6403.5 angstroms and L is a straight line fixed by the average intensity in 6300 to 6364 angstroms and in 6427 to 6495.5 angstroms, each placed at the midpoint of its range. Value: 0.04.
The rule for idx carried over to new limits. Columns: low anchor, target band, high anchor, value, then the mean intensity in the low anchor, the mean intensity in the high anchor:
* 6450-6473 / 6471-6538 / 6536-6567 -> -1.7 angstroms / 33.5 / 35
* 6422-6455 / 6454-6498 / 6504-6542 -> 2.2 angstroms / 32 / 37.5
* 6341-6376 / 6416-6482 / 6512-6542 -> 1.5 angstroms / 28.6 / 37.4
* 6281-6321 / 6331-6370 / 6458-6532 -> -2.0 angstroms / 24.8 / 34.5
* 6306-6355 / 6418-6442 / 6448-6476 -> 0.5 angstroms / 28.1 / 33.5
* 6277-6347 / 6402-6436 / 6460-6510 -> -1.3 angstroms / 26.1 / 33.2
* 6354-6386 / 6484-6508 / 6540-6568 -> 0.1 angstroms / 27.8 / 34.6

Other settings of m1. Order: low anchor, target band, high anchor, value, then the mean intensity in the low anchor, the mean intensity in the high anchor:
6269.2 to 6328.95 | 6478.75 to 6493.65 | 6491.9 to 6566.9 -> 1.0 angstroms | 24.8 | 35.6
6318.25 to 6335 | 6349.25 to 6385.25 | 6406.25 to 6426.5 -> 1.7 angstroms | 27.8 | 31.5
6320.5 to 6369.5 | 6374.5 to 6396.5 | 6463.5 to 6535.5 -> 2.1 angstroms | 28.5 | 34.9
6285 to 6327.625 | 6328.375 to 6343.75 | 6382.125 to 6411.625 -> -1.2 angstroms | 25.5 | 29.3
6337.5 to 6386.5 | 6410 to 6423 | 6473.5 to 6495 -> -0.5 angstroms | 28.3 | 32.4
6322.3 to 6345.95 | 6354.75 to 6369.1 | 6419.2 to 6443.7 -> 0.7 angstroms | 28.7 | 31.4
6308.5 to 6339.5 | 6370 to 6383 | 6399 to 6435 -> 1.0 angstroms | 27.6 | 31.5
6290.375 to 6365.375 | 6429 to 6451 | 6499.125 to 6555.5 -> 0.7 angstroms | 27.2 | 36.4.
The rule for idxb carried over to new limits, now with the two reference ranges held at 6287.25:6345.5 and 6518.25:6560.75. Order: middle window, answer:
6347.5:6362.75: 0.00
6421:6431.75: -0.02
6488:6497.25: 0.08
